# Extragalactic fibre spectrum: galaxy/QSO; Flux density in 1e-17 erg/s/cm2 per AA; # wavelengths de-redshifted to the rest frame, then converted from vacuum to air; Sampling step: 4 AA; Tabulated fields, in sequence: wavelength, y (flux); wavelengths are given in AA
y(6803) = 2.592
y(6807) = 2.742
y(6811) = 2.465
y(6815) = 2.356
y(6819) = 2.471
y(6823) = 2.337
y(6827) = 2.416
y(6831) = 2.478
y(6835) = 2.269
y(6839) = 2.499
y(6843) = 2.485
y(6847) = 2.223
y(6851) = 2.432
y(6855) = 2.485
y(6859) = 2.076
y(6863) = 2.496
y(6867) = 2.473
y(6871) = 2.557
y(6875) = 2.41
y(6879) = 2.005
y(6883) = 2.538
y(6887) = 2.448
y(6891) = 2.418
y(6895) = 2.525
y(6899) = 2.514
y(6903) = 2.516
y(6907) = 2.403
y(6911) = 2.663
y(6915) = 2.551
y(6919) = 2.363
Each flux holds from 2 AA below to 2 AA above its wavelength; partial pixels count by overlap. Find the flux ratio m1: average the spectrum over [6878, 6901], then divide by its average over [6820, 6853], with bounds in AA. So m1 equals 1.01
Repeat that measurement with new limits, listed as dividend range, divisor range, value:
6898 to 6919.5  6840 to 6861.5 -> 1.07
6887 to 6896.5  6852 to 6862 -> 1.06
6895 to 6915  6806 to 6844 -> 1.03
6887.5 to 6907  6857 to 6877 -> 1.03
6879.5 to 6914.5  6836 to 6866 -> 1.04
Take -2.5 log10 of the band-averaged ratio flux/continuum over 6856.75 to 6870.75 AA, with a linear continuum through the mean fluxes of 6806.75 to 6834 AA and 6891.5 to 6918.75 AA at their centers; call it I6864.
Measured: 0.05 mag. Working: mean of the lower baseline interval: 2.44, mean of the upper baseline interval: 2.51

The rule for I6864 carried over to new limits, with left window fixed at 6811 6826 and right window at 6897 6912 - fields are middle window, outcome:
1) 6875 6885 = 0.08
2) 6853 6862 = 0.07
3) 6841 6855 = 0.02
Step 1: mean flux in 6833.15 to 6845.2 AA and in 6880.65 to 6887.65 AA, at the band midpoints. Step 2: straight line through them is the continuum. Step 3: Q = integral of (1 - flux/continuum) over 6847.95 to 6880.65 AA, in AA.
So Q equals 1.1 AA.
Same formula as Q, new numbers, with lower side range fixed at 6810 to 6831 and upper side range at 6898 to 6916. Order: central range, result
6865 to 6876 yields 0.0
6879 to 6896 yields 0.5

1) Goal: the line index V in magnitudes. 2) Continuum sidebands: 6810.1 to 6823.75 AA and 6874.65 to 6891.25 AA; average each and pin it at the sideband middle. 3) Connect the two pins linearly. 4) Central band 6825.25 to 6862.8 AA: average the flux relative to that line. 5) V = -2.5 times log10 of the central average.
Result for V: 0.00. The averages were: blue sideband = 2.41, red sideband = 2.35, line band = 2.38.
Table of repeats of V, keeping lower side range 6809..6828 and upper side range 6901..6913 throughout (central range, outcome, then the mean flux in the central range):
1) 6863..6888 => 0.03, 2.41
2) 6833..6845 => 0.01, 2.42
